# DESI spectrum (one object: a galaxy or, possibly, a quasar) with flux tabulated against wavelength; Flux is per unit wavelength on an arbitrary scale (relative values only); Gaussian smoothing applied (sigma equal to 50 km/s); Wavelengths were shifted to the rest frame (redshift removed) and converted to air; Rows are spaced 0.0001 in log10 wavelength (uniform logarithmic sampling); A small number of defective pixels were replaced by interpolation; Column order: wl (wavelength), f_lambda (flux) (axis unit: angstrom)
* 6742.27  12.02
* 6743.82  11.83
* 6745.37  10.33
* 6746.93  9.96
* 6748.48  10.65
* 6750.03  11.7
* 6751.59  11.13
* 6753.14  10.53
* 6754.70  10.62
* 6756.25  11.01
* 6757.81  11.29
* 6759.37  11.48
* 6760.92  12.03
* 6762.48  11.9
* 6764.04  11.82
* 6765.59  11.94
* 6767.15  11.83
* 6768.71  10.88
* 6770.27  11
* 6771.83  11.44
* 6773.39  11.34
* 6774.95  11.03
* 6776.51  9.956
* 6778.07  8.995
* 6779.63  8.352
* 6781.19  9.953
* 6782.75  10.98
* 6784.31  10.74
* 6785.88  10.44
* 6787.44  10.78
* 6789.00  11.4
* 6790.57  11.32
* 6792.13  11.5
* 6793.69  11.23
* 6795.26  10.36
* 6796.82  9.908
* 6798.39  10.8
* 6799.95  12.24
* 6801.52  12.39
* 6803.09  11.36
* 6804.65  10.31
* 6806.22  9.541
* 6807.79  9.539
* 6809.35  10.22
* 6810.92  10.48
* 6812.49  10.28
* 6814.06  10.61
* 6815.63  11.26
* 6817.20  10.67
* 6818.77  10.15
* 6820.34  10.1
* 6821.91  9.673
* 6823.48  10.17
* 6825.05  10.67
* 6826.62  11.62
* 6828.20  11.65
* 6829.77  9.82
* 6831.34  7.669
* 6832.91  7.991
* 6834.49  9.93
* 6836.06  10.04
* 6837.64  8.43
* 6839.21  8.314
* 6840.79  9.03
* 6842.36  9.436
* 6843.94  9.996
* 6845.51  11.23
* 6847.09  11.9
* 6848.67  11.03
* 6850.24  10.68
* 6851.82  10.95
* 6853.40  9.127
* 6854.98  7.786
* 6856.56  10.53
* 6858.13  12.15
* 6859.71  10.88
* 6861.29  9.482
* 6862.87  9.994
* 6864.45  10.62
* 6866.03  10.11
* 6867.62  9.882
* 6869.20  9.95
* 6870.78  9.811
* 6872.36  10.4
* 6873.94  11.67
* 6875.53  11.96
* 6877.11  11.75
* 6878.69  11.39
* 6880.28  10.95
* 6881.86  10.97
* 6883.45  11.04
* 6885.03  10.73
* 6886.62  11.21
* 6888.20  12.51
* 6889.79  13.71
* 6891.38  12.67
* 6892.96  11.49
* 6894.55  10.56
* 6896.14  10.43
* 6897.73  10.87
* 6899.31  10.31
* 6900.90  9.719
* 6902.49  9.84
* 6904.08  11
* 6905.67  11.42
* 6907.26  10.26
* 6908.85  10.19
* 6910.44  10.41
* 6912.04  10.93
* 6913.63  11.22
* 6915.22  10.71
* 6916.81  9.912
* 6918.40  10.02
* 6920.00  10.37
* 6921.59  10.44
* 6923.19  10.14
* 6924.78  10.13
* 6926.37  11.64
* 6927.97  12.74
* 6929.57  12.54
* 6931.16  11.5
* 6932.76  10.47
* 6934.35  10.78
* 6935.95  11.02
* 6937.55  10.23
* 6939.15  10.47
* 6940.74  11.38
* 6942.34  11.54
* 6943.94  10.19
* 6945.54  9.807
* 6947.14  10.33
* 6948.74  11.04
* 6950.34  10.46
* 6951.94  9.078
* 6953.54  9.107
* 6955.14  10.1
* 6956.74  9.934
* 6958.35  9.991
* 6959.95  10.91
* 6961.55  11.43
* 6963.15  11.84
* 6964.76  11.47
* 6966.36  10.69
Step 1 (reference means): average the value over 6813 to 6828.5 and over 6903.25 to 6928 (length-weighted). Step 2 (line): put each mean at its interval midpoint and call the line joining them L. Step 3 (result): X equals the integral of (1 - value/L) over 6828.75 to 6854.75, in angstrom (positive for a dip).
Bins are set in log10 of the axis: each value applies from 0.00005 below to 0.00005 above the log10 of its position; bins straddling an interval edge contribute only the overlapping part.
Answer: 2.3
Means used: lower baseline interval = 10.6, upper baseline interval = 10.7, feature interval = 9.7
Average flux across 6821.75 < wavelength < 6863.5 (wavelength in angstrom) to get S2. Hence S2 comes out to 10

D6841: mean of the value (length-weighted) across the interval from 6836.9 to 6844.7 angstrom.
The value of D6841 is 9.04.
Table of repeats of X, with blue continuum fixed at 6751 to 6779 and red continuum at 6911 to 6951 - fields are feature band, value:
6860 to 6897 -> -0.4 angstrom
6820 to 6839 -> 2.1 angstrom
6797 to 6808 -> 0.1 angstrom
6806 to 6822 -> 1.1 angstrom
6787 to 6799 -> 0.2 angstrom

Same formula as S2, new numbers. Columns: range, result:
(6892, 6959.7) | 10.6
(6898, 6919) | 10.5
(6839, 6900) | 10.7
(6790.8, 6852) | 10.3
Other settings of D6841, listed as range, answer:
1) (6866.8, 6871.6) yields 9.88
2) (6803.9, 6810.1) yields 9.9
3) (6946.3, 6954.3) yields 10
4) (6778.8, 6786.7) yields 10.1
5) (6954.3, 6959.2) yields 10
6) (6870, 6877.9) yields 11.1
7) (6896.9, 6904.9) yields 10.4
